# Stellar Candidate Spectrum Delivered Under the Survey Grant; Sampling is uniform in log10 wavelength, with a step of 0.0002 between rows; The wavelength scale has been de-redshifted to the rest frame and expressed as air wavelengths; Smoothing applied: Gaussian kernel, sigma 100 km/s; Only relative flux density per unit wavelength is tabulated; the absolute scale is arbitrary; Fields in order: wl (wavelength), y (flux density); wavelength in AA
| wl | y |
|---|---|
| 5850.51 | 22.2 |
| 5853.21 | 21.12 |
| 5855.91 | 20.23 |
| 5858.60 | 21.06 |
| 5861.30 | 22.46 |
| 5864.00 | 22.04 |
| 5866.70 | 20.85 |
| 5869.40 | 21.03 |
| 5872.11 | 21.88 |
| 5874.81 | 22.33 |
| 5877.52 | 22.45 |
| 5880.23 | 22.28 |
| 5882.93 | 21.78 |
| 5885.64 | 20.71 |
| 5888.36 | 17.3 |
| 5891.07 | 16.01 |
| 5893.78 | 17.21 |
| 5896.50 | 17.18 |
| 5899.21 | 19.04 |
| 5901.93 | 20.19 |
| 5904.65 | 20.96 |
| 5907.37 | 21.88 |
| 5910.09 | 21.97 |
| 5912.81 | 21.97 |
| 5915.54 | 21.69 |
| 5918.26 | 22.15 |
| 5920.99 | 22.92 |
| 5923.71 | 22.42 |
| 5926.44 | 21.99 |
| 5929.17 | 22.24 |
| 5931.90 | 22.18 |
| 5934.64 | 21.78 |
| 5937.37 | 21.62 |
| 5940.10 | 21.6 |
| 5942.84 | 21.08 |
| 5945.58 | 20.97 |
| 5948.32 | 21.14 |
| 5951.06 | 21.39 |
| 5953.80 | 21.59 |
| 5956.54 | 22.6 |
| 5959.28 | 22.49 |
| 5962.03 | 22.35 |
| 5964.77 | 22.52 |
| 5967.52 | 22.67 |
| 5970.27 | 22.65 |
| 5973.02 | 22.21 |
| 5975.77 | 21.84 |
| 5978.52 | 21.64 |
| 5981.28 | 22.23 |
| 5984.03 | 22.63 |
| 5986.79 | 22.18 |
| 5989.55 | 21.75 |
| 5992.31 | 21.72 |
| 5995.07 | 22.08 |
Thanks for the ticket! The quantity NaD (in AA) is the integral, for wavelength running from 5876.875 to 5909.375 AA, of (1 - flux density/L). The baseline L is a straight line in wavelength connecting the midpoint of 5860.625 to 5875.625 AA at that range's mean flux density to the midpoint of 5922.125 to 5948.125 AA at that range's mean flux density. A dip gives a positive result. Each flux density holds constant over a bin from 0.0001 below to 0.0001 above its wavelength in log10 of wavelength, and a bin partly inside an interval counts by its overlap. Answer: 3.0 AA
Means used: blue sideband 21.7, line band 19.7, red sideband 21.7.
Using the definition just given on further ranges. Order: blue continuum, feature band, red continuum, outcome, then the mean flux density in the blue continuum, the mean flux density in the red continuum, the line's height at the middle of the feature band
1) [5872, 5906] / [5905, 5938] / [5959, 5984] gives -1.9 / 19.9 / 22.3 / 20.8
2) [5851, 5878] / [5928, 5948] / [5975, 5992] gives 0.2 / 21.5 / 22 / 21.8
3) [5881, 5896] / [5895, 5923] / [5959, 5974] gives -1.9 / 18.7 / 22.5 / 19.7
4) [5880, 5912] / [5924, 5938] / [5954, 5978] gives -0.7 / 19.7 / 22.4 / 21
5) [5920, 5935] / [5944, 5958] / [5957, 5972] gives 0.6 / 22.3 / 22.5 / 22.4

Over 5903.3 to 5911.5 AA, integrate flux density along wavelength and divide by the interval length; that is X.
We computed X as 21.6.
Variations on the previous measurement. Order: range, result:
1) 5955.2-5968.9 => 22.5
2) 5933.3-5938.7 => 21.7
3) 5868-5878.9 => 21.9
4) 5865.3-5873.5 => 21.3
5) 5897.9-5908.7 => 20.5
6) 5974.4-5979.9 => 21.7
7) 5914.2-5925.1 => 22.3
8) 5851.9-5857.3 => 20.7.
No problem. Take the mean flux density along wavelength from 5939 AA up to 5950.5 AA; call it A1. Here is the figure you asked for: 21.2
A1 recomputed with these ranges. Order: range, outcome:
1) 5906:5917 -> 21.9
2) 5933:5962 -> 21.7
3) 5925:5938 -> 22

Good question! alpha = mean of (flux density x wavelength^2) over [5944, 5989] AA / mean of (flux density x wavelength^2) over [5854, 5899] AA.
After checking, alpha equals 1.12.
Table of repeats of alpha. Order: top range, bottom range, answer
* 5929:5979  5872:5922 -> 1.09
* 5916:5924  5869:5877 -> 1.04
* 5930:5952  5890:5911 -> 1.13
